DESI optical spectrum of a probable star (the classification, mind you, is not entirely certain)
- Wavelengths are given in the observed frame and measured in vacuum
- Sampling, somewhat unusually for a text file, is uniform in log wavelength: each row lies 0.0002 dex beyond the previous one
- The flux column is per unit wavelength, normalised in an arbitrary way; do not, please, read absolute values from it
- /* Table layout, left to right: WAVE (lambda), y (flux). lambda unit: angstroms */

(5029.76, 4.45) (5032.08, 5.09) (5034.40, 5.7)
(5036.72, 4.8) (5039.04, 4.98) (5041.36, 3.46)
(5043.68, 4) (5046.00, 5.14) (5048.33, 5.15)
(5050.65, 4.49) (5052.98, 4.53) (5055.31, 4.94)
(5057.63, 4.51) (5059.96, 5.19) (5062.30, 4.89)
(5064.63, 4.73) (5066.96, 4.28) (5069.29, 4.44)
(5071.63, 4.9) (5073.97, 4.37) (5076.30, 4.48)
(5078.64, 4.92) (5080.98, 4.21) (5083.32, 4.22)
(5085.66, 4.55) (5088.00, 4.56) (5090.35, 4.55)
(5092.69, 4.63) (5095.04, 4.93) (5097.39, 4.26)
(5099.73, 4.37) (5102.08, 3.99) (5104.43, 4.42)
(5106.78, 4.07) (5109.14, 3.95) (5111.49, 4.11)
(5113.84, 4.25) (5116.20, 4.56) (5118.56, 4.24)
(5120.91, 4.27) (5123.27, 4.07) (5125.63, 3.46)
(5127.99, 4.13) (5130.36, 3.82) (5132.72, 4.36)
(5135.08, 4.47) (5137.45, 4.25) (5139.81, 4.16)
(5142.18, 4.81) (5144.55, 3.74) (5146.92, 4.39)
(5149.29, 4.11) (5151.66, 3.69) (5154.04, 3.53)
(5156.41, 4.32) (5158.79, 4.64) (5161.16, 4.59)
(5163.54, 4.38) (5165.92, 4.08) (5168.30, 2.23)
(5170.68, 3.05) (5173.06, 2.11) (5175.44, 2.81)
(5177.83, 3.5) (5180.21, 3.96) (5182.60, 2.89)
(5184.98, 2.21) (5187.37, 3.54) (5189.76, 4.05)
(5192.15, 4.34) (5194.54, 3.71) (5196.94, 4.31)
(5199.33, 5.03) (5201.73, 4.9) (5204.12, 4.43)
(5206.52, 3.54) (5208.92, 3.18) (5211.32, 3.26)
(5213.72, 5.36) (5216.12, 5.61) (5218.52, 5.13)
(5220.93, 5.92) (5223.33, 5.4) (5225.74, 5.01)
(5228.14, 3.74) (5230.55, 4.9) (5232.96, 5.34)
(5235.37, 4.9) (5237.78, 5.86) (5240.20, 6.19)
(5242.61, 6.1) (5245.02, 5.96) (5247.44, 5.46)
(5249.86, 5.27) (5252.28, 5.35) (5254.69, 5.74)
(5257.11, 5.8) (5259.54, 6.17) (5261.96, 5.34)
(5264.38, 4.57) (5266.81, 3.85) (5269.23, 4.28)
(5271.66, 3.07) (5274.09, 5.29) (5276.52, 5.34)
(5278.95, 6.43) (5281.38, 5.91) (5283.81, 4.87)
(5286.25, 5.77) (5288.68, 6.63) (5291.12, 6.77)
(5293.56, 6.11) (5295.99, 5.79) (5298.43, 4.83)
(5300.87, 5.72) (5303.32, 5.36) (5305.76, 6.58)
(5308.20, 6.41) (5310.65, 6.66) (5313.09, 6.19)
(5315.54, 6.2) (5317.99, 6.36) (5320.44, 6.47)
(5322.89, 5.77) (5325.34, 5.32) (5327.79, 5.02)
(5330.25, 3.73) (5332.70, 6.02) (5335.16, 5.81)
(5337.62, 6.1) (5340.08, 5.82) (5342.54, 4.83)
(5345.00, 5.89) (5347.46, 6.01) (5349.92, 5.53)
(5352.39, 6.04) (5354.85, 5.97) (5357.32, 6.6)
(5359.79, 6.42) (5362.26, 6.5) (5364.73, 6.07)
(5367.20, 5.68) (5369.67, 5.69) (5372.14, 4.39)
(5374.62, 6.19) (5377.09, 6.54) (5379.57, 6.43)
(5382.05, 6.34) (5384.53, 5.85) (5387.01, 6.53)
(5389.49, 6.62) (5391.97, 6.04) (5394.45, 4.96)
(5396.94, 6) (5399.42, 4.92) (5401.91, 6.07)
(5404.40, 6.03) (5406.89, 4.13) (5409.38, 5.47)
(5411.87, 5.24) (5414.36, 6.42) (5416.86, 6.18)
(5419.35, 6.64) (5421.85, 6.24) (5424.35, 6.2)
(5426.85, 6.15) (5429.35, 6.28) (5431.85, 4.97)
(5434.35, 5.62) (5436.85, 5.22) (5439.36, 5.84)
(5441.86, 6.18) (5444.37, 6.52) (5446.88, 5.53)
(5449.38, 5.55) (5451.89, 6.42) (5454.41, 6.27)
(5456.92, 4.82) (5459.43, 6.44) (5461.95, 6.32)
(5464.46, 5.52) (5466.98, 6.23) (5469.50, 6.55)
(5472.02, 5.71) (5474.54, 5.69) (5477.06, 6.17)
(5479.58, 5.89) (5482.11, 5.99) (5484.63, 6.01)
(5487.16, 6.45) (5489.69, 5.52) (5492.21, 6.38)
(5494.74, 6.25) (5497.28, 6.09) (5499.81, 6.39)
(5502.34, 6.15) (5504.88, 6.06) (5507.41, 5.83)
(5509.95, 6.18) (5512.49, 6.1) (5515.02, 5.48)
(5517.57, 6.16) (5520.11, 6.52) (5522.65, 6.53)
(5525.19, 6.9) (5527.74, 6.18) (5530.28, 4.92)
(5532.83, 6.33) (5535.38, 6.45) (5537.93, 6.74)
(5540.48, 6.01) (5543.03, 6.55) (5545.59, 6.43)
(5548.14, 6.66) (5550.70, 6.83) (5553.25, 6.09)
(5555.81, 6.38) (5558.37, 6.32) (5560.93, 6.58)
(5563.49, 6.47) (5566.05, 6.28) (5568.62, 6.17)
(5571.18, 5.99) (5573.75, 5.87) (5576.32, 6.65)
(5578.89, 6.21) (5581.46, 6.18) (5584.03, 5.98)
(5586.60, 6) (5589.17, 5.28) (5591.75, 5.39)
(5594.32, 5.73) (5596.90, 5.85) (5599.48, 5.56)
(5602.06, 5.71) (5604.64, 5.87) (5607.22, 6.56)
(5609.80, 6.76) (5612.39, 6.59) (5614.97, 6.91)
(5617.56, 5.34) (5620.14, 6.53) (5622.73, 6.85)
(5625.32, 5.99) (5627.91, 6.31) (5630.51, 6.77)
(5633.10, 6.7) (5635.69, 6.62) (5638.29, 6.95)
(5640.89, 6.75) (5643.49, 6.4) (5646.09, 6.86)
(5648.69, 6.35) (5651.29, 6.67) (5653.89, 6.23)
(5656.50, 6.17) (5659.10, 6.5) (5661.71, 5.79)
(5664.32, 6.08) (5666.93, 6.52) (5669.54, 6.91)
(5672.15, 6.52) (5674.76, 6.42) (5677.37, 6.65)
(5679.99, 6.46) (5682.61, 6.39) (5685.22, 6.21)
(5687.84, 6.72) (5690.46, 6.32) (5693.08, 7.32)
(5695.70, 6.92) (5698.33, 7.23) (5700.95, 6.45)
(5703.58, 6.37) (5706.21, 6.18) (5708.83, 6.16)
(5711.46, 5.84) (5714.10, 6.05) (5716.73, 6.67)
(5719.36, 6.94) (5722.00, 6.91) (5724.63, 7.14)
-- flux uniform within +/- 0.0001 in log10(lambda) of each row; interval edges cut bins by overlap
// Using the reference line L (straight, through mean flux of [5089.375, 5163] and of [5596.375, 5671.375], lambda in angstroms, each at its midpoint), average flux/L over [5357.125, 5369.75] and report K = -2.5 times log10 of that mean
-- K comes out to -0.18 mag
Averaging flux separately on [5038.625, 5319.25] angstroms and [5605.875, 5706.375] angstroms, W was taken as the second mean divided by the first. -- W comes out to 1.4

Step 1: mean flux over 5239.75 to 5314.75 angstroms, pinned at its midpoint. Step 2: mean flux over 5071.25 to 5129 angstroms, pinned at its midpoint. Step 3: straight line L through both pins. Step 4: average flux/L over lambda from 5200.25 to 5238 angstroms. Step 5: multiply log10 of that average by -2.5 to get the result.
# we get 0.10 mag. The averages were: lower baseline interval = 4.33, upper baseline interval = 5.61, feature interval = 4.75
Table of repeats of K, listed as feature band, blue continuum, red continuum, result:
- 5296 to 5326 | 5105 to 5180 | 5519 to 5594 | -0.224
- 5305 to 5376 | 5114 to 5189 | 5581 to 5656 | -0.216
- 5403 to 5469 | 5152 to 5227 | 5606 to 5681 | -0.098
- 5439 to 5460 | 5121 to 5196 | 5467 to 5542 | -0.035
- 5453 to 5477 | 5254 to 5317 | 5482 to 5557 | 0.021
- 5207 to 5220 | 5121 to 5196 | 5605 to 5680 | -0.096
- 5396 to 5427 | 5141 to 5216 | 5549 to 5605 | -0.130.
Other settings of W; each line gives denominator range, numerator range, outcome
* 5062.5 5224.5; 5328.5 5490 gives 1.41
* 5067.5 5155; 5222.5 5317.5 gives 1.29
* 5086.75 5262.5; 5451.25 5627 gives 1.40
